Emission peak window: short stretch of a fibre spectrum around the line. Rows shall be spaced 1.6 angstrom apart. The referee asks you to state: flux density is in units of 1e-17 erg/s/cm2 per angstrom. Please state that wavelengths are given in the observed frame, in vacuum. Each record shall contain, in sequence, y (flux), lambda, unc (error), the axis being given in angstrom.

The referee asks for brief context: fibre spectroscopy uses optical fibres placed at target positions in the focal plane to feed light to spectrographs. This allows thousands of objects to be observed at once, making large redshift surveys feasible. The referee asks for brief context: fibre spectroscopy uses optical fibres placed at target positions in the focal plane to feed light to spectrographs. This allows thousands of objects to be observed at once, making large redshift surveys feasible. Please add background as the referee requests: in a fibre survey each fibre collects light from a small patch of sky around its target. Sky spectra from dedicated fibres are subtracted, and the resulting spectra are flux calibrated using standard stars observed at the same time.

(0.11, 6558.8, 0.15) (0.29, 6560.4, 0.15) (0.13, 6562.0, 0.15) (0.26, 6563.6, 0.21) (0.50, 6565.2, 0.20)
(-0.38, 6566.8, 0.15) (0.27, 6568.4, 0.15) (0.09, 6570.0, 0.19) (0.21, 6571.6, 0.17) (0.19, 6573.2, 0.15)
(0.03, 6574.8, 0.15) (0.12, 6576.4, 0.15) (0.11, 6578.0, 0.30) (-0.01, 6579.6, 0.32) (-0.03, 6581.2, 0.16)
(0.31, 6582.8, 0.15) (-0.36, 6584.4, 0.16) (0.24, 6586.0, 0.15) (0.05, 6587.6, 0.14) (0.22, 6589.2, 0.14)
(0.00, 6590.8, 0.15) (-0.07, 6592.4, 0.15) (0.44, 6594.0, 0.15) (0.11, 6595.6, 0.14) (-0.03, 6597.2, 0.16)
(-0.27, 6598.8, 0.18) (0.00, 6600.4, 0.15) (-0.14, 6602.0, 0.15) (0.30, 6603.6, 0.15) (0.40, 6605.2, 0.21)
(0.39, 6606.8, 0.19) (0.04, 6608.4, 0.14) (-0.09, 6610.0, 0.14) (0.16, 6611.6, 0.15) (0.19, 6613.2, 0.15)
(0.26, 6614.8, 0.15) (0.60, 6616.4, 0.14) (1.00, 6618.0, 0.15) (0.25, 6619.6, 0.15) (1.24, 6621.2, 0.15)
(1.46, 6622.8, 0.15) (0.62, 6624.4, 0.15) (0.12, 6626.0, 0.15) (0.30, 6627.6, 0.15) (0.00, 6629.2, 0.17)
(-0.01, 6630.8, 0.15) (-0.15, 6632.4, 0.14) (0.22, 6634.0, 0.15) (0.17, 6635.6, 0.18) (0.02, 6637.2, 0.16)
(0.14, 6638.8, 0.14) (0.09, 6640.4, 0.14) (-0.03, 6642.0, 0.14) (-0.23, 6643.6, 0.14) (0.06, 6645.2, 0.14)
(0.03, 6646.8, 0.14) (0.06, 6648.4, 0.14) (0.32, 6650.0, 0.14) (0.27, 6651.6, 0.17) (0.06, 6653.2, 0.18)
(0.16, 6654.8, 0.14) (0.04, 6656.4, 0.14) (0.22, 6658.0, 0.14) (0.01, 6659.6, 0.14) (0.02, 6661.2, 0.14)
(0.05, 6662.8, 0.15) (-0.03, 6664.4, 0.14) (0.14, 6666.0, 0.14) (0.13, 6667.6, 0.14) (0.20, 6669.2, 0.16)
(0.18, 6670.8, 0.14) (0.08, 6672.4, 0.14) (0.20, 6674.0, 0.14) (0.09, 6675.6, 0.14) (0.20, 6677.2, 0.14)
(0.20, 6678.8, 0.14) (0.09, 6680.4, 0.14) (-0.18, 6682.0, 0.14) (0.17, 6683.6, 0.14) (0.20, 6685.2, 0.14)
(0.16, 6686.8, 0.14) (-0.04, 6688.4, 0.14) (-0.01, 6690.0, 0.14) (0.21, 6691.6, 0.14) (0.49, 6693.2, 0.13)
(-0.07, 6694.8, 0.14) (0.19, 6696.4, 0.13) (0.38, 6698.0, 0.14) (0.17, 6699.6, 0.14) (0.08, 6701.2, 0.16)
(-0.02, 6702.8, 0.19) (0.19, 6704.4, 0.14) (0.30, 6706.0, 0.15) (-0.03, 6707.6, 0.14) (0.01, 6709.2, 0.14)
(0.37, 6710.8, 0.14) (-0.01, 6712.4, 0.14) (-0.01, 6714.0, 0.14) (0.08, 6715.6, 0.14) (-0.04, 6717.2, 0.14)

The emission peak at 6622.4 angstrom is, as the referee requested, [O II]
